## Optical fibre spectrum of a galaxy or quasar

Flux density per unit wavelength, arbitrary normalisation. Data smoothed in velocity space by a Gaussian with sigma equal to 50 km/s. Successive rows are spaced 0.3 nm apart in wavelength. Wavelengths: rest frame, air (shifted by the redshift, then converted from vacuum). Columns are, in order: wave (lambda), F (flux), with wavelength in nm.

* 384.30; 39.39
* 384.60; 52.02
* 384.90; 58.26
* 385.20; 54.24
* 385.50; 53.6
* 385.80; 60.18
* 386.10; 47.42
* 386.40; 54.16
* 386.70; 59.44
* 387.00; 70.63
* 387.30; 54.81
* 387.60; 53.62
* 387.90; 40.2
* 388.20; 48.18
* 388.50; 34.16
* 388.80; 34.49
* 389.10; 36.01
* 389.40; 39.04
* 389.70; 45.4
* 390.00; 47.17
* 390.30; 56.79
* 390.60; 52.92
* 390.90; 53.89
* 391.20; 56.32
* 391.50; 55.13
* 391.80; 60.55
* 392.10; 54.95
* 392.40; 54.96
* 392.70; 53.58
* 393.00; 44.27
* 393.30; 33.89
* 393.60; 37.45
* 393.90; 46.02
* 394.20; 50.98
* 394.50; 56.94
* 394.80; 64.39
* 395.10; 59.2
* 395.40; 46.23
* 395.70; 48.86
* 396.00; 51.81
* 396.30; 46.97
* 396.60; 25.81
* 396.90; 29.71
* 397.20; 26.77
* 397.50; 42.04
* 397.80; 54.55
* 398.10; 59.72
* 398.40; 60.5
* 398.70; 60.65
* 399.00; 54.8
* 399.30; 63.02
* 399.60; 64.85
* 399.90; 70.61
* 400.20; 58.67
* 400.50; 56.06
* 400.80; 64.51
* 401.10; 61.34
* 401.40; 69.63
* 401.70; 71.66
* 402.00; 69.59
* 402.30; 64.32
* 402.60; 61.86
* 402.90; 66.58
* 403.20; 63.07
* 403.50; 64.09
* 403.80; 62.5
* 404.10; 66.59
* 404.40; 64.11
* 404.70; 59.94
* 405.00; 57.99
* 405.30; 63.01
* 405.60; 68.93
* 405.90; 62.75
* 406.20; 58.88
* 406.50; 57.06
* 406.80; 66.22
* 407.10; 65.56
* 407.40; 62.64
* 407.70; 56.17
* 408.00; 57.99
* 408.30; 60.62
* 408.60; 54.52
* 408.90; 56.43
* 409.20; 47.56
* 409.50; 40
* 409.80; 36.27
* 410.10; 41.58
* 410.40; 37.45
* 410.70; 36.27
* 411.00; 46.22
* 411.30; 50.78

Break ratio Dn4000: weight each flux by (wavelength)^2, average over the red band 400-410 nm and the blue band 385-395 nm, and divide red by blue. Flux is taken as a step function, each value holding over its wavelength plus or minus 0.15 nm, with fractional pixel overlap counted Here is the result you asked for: 1.29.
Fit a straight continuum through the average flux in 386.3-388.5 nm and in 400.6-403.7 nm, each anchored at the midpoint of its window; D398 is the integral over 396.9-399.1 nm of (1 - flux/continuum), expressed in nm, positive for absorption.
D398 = 0.437 nm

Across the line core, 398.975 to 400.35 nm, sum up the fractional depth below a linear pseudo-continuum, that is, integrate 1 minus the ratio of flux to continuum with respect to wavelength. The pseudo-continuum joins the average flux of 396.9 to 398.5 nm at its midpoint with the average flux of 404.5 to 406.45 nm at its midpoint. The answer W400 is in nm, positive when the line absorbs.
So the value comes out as -0.35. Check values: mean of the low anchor 46.6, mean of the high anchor 61.7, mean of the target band 63.1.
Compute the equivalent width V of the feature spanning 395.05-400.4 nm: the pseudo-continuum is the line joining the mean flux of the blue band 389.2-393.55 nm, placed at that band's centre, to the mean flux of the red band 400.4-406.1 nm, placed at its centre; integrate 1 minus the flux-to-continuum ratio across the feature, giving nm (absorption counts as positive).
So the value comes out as 0.61 nm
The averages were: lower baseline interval 50.2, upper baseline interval 64.2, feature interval 51.3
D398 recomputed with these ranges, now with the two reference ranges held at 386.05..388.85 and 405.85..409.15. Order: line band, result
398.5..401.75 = -0.40 nm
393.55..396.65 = 0.24 nm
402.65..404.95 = -0.23 nm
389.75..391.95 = -0.10 nm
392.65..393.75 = 0.24 nm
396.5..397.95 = 0.49 nm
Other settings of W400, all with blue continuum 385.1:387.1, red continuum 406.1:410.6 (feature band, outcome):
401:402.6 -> -0.380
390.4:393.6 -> 0.252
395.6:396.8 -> 0.273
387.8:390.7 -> 0.667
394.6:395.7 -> -0.006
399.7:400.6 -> -0.130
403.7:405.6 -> -0.327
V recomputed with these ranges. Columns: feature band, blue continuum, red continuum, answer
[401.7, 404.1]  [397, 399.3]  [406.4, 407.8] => -0.34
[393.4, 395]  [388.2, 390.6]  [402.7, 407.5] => -0.05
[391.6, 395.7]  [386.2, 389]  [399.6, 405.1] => 0.34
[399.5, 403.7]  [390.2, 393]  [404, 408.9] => -0.40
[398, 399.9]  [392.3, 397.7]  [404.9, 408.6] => -0.39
